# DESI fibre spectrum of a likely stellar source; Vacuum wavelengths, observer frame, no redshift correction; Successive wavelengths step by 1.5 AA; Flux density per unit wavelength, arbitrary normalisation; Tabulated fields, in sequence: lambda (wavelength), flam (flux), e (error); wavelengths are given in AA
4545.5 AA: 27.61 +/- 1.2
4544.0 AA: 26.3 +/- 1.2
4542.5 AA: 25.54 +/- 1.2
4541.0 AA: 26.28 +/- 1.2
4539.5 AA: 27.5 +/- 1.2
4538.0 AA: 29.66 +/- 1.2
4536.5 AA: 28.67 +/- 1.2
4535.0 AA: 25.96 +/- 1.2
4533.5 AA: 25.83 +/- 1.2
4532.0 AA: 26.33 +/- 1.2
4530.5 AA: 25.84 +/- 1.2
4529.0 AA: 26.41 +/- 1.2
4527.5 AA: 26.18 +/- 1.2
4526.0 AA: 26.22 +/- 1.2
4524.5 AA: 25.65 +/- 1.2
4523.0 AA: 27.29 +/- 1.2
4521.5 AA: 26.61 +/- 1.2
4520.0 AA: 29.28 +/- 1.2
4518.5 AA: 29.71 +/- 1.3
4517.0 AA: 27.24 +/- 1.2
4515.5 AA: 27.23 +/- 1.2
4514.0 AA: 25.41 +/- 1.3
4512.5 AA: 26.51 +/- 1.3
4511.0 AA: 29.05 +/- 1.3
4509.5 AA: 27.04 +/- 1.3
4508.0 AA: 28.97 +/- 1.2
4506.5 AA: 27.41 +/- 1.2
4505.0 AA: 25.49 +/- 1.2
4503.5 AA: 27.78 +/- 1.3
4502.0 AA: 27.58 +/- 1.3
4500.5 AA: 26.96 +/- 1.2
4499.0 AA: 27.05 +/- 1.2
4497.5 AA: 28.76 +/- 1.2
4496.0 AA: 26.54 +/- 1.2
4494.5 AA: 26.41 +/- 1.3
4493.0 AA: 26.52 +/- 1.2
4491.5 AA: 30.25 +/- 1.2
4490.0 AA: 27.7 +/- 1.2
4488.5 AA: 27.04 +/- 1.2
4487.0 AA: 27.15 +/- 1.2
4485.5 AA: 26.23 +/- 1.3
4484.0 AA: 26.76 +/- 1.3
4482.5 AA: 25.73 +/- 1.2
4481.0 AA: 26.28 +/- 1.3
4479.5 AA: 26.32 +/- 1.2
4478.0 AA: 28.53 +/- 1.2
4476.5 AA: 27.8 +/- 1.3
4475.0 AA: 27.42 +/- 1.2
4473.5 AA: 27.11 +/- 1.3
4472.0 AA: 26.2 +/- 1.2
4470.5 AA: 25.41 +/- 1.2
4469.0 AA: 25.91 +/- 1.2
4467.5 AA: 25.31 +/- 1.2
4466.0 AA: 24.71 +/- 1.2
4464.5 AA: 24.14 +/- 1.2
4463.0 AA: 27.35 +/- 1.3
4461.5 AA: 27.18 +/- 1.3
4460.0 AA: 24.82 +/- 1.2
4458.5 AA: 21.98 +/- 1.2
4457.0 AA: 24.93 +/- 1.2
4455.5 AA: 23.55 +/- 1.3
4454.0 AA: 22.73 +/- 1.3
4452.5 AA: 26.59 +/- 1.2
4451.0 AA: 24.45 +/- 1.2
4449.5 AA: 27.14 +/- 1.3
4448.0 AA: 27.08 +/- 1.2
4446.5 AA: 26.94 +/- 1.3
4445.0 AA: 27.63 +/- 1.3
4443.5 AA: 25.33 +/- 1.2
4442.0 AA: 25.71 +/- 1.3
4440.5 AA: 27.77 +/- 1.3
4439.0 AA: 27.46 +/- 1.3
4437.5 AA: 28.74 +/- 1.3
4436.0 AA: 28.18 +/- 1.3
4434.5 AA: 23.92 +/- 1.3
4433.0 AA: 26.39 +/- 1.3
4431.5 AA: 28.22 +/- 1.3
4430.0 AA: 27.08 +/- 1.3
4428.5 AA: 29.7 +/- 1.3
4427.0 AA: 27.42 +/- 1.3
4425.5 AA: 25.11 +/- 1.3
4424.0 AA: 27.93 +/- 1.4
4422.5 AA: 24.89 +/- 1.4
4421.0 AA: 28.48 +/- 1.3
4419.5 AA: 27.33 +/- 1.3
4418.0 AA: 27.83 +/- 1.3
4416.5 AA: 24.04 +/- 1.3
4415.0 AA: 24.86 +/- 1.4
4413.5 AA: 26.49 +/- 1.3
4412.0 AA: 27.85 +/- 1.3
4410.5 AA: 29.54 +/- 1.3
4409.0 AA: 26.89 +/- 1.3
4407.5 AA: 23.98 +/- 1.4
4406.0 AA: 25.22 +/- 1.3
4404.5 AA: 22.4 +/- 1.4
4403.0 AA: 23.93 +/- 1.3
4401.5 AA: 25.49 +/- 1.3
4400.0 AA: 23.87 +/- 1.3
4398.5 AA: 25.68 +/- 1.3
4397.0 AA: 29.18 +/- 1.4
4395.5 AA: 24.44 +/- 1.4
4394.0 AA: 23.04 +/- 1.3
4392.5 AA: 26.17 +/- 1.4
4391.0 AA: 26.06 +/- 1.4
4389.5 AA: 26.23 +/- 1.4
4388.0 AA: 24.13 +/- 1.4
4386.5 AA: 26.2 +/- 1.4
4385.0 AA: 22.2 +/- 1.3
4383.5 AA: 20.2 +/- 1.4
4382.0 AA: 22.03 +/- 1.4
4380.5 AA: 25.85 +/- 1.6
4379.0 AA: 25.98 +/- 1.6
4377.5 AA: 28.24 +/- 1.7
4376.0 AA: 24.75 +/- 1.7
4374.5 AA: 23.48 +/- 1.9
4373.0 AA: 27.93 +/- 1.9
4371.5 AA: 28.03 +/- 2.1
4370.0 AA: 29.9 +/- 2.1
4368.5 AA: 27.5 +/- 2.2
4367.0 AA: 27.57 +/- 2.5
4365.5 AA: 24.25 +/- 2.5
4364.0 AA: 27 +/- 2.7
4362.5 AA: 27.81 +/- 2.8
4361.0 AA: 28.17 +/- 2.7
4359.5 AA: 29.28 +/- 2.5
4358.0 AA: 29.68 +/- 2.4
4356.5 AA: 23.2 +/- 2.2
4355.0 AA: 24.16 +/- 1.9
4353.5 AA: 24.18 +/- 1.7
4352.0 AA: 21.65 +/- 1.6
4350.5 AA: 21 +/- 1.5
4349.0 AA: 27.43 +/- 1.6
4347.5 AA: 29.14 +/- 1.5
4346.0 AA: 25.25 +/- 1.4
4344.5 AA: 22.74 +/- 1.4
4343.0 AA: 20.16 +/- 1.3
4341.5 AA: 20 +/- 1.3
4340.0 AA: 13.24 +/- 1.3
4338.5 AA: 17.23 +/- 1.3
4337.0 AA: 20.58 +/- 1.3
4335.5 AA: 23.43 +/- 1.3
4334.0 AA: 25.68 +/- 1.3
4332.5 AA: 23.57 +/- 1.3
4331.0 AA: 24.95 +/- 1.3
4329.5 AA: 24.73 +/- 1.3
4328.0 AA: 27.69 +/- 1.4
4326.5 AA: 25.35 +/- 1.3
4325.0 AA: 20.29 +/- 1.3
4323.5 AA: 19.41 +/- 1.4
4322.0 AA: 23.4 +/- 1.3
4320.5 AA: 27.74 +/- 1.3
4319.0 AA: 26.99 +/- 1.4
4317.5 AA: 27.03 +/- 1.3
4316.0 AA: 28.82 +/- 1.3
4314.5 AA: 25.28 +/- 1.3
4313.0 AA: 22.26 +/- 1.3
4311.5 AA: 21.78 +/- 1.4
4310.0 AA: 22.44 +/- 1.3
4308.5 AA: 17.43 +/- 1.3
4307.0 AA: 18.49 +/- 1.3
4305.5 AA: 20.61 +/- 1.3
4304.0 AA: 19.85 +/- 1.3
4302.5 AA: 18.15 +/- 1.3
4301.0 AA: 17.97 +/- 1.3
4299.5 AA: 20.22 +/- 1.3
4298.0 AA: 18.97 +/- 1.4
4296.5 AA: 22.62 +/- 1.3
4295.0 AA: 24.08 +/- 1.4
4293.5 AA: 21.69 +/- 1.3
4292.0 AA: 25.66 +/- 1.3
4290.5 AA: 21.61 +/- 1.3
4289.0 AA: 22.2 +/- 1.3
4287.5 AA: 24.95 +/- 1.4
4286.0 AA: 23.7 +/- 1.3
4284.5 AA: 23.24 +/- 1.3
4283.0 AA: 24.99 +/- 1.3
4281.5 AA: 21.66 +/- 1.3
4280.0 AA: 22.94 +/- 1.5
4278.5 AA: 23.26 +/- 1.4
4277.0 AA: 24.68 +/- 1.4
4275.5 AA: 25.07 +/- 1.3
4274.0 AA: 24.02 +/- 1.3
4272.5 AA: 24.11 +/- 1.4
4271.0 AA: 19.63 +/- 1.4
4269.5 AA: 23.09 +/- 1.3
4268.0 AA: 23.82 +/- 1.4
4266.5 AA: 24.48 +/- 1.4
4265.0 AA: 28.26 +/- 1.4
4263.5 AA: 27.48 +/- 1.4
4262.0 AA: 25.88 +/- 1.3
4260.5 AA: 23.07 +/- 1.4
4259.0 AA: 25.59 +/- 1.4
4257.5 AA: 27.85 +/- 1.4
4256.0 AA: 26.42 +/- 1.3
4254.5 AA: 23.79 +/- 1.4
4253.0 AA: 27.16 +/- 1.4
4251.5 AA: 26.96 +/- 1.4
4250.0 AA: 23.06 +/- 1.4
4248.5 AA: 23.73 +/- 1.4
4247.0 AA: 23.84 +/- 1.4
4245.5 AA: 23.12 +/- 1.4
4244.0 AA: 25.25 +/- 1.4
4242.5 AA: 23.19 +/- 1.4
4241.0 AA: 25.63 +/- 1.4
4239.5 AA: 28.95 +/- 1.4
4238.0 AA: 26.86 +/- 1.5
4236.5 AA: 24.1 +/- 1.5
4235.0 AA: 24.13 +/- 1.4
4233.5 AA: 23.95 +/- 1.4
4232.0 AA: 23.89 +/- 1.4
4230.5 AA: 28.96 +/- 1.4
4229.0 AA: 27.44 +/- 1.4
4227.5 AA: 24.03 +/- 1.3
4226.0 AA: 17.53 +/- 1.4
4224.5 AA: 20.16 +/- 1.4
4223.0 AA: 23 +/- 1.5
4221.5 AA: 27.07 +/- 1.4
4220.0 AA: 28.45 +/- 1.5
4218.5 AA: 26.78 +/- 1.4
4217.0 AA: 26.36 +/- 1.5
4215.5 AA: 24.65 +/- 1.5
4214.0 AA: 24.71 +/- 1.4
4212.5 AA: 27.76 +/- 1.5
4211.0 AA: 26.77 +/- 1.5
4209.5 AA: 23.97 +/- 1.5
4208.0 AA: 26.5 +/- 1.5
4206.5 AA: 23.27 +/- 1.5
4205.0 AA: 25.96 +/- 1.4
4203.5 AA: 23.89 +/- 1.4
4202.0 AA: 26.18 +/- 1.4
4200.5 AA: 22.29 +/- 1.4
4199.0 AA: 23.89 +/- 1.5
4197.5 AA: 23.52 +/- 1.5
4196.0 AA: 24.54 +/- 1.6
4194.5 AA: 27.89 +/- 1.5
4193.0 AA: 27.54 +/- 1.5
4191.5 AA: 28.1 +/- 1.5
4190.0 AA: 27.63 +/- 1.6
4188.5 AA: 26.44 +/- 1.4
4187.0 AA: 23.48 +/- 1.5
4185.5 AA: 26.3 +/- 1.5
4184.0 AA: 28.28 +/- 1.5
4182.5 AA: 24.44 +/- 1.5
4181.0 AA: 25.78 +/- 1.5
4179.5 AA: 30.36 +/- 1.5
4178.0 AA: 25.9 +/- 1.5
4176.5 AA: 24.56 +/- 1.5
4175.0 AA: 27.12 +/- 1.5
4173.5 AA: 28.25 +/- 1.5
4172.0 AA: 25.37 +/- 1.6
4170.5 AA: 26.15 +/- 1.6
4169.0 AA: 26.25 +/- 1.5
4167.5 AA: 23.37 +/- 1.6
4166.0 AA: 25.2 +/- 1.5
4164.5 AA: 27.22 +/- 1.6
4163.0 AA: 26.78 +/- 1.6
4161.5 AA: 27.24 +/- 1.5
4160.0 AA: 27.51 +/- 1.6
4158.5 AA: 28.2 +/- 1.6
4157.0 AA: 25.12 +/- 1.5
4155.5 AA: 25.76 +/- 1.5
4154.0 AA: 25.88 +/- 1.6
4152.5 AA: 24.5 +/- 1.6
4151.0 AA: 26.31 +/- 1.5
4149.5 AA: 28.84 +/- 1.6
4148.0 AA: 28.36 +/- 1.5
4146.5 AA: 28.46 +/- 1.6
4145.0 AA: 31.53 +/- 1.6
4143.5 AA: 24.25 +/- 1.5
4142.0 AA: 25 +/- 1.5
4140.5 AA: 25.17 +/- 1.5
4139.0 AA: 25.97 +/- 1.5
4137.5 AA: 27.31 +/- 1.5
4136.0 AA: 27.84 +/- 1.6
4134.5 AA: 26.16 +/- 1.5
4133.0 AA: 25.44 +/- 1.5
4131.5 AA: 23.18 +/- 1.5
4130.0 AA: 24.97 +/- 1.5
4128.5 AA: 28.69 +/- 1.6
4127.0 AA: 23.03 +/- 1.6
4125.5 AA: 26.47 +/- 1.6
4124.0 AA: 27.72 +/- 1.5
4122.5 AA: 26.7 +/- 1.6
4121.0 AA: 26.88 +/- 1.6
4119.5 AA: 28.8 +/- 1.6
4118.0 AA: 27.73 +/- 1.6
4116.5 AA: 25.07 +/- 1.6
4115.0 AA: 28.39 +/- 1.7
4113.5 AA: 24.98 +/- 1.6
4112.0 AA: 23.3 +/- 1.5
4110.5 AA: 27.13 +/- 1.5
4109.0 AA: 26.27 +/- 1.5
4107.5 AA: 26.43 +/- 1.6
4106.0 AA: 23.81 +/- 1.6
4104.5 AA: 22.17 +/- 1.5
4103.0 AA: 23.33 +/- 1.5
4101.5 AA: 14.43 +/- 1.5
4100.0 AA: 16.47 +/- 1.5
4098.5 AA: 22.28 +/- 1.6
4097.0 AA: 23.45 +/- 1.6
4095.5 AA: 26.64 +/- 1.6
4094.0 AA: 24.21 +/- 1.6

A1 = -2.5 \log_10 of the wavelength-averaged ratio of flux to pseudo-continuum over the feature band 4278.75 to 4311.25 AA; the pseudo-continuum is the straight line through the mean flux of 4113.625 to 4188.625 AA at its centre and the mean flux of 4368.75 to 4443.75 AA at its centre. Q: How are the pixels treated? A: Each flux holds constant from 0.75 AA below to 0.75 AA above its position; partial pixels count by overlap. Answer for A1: 0.21 mag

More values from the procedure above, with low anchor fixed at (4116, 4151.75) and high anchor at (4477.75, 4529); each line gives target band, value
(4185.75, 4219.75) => 0.05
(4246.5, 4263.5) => 0.06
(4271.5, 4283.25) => 0.14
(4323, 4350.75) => 0.18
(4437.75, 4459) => 0.05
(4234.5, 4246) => 0.07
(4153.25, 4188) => 0.02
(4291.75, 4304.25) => 0.27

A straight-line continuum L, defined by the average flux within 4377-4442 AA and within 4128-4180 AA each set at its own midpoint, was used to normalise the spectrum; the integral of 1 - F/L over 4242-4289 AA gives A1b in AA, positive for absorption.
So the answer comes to 3.3 AA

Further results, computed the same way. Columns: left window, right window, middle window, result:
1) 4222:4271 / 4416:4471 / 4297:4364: 5.9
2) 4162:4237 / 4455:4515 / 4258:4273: 0.7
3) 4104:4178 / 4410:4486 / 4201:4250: 2.5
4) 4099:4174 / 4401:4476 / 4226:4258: 0.9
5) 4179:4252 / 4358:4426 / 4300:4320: 2.8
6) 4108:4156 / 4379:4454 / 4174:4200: 0.1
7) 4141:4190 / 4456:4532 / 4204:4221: 0.4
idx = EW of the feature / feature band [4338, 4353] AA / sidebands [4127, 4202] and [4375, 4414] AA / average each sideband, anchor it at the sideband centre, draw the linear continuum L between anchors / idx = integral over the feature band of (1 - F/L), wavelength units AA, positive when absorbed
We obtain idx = 2.1 AA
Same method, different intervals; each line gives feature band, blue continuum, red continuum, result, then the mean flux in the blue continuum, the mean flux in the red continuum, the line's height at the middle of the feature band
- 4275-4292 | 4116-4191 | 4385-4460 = 1.74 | 26.5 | 26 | 26.2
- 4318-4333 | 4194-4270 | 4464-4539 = 0.74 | 25.1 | 27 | 25.7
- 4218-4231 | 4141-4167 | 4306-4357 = 0.32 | 26.8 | 23.1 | 25.3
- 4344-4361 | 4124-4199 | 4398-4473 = 0.47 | 26.3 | 26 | 26.1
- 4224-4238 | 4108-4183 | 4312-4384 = 0.90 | 26.4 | 24.7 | 25.7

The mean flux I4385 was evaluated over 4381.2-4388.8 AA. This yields 23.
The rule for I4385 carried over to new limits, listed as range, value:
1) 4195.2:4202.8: 24.1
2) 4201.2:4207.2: 24.8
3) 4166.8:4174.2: 25.9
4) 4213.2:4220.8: 26.2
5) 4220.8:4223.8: 24.9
